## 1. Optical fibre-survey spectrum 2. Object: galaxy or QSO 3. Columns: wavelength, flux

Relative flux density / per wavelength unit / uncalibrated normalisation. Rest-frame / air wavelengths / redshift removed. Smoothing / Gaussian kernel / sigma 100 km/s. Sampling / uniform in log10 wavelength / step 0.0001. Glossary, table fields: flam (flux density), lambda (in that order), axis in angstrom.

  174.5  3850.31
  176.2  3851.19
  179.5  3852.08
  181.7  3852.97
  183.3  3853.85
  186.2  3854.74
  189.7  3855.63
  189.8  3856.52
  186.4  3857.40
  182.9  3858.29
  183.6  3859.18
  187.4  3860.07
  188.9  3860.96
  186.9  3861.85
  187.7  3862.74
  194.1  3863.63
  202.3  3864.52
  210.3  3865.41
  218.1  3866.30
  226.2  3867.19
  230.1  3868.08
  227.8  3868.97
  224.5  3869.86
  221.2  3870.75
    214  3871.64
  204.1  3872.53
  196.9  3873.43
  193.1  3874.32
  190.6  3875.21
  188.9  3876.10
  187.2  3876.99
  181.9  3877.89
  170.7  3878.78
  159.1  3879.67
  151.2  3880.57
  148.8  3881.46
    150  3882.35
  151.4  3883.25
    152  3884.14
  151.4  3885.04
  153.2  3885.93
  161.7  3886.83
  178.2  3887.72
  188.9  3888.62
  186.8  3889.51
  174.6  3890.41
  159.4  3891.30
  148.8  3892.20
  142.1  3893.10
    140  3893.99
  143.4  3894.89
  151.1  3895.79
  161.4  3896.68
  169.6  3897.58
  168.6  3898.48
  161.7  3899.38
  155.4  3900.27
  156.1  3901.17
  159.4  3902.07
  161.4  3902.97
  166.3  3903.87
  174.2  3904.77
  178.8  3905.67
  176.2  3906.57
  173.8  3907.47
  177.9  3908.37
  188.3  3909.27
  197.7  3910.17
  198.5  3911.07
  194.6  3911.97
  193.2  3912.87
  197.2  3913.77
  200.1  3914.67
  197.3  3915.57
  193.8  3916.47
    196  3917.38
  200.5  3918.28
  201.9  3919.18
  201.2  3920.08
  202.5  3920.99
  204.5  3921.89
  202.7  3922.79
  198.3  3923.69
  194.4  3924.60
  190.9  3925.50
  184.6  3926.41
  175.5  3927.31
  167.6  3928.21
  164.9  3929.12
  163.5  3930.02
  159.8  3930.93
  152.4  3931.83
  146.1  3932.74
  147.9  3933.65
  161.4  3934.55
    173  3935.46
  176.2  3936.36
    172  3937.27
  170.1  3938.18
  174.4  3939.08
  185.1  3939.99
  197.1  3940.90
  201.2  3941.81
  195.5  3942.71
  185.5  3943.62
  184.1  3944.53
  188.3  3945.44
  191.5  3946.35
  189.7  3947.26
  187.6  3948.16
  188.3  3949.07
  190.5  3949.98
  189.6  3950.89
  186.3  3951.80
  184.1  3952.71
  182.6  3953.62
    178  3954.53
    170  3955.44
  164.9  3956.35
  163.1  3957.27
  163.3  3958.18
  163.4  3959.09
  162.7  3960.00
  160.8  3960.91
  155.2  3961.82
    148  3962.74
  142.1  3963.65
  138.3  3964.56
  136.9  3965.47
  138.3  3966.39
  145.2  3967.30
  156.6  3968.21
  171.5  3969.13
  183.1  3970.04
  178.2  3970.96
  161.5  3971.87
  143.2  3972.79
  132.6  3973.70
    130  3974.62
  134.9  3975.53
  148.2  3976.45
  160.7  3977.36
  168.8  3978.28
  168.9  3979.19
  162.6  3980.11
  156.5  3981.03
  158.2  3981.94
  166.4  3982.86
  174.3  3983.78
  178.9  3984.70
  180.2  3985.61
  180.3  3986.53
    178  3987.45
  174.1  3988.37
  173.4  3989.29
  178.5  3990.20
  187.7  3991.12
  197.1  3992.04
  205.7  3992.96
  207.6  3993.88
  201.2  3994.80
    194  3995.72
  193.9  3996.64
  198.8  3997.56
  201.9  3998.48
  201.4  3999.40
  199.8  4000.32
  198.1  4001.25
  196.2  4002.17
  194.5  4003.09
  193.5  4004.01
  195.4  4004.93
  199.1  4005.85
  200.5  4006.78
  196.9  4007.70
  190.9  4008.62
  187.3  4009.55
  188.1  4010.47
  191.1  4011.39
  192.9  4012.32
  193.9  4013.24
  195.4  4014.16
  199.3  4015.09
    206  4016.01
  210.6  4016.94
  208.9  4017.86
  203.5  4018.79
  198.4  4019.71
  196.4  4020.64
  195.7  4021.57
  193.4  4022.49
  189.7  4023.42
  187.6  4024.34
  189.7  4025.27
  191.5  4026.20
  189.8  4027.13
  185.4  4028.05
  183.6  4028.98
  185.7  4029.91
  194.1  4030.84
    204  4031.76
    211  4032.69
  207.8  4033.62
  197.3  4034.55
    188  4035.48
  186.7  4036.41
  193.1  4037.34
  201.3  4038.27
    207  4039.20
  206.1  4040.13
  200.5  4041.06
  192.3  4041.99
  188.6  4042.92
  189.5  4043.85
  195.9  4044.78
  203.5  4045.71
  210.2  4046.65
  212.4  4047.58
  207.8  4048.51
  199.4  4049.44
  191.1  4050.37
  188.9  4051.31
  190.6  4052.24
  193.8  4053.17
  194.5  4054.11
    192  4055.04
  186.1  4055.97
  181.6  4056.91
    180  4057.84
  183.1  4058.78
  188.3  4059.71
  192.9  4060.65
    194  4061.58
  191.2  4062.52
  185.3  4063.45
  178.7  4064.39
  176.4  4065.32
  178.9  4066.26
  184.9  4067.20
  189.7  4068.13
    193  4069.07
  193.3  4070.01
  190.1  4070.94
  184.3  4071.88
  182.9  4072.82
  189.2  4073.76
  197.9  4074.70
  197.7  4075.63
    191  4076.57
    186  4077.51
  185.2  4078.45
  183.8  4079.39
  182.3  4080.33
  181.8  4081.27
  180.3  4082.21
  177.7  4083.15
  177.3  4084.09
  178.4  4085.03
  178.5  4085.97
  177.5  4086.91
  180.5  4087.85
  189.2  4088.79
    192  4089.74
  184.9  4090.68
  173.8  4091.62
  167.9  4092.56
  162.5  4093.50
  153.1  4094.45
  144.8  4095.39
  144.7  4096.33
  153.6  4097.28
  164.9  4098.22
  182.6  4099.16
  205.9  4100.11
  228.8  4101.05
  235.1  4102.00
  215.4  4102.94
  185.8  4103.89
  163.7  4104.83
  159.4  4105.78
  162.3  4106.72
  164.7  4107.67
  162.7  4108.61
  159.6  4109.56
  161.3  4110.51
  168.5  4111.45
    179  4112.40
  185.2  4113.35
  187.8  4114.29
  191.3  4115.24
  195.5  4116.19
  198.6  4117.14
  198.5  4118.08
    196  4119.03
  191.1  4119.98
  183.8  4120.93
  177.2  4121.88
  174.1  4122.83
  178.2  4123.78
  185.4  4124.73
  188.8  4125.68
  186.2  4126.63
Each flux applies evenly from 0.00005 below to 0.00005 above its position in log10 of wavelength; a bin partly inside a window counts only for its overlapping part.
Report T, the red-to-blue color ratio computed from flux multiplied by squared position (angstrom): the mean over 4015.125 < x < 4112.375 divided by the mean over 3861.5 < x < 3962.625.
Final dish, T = 1.13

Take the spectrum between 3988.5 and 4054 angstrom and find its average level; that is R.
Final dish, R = 196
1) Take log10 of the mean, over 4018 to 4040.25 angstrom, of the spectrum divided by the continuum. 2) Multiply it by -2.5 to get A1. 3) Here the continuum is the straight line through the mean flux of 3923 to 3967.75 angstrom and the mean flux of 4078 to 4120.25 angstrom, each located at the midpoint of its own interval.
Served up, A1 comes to -0.11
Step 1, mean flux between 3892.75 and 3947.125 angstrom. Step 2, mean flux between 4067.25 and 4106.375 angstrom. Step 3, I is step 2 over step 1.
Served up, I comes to 1.0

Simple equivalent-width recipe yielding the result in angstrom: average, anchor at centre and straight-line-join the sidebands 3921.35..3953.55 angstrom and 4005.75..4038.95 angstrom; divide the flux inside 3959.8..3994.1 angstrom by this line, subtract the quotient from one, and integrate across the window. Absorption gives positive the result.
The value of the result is 4.4 angstrom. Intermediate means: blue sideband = 181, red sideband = 195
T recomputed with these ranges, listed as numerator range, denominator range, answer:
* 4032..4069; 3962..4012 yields 1.14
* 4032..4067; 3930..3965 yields 1.18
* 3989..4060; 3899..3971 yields 1.16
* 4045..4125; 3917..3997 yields 1.13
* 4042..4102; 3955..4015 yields 1.11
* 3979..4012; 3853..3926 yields 1.08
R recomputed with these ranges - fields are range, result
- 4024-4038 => 193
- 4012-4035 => 197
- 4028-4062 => 195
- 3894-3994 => 174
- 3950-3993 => 165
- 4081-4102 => 178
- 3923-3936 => 171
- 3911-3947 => 184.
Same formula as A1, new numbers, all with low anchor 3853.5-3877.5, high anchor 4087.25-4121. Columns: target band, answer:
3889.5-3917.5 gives 0.14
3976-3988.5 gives 0.13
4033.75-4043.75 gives -0.06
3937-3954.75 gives 0.04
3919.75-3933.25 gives 0.08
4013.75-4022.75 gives -0.08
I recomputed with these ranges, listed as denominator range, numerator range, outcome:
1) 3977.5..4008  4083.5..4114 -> 0.95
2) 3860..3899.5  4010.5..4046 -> 1.09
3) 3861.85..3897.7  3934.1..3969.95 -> 0.96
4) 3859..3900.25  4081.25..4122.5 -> 1.00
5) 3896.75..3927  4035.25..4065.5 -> 1.04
